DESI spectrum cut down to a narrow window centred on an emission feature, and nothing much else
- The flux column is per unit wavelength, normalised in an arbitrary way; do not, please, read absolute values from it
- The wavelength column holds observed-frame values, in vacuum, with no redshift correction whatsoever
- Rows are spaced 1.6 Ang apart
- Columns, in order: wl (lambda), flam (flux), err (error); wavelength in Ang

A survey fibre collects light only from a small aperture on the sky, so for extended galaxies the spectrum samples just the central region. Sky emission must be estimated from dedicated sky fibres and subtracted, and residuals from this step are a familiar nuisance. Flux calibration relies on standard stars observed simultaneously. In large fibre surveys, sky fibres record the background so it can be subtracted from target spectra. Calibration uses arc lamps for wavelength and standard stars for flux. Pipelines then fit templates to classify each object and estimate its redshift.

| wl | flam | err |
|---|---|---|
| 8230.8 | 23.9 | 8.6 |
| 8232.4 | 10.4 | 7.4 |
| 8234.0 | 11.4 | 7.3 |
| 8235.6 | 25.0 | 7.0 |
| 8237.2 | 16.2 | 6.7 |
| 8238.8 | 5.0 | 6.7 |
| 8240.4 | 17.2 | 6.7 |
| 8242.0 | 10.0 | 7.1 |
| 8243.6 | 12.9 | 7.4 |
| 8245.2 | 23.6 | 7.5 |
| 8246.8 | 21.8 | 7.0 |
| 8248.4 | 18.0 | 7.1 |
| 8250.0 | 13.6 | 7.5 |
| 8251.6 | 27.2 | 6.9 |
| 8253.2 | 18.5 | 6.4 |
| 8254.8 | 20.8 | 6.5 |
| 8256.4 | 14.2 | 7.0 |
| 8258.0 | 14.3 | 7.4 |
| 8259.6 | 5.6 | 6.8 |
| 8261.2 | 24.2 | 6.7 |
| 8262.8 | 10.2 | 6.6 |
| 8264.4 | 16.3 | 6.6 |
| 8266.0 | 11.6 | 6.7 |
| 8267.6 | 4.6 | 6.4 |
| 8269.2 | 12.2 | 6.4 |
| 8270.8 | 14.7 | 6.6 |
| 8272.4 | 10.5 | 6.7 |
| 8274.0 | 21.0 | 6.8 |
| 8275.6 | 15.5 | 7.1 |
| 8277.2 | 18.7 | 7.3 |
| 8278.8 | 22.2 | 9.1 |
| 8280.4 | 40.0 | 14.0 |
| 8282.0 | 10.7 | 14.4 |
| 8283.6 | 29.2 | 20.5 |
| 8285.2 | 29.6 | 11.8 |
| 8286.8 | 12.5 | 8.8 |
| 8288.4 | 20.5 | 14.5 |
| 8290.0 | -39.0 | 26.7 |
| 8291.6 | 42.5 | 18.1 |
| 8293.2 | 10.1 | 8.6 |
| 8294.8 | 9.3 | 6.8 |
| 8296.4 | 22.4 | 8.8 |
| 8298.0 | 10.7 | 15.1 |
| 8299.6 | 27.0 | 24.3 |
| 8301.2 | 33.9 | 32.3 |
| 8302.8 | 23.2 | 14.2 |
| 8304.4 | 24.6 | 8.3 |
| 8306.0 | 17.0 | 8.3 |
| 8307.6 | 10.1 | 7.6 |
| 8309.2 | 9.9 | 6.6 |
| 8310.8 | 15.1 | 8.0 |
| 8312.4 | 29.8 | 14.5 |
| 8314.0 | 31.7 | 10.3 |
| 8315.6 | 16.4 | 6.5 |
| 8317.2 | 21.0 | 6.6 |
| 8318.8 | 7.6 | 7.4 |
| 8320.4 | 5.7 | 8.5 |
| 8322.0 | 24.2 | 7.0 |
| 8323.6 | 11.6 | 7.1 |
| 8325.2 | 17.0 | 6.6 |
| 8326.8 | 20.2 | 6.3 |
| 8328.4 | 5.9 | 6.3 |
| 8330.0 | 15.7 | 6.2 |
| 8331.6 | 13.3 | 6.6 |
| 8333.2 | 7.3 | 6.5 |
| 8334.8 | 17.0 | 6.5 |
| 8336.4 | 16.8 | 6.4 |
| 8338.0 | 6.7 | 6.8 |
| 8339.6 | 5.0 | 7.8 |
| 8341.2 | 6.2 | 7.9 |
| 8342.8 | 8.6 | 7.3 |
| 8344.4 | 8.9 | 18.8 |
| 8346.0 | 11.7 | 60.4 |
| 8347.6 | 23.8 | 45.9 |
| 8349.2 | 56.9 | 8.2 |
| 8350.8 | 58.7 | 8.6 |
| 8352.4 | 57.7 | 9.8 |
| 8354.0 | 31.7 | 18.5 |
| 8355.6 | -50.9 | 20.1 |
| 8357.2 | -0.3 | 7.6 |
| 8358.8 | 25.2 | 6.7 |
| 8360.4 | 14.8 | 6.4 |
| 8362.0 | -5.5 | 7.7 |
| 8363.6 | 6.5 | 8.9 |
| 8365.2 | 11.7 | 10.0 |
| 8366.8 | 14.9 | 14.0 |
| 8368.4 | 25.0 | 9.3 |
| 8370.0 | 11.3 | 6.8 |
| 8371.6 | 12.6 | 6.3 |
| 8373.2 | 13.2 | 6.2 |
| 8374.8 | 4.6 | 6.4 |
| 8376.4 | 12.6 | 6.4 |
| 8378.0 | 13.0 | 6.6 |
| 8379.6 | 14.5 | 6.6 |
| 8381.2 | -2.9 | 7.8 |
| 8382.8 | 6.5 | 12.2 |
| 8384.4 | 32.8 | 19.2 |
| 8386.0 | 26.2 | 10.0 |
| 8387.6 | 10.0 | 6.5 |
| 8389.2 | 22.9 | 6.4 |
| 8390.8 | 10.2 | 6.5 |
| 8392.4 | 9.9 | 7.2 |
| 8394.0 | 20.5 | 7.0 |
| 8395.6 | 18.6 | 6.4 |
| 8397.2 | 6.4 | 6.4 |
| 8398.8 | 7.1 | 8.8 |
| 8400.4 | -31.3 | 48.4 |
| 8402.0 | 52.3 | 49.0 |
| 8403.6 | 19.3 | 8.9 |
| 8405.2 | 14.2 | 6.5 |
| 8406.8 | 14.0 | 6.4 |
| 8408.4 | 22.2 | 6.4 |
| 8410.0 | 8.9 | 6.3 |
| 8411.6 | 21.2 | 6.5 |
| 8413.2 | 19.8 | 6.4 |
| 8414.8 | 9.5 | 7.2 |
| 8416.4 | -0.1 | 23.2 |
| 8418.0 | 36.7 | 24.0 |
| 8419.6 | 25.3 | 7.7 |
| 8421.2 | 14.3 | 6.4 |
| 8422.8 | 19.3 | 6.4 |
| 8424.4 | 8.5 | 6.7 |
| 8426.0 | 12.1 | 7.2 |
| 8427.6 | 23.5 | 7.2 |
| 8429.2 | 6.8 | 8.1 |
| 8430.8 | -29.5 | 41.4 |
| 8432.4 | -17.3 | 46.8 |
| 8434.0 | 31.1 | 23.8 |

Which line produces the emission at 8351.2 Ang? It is H-gamma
